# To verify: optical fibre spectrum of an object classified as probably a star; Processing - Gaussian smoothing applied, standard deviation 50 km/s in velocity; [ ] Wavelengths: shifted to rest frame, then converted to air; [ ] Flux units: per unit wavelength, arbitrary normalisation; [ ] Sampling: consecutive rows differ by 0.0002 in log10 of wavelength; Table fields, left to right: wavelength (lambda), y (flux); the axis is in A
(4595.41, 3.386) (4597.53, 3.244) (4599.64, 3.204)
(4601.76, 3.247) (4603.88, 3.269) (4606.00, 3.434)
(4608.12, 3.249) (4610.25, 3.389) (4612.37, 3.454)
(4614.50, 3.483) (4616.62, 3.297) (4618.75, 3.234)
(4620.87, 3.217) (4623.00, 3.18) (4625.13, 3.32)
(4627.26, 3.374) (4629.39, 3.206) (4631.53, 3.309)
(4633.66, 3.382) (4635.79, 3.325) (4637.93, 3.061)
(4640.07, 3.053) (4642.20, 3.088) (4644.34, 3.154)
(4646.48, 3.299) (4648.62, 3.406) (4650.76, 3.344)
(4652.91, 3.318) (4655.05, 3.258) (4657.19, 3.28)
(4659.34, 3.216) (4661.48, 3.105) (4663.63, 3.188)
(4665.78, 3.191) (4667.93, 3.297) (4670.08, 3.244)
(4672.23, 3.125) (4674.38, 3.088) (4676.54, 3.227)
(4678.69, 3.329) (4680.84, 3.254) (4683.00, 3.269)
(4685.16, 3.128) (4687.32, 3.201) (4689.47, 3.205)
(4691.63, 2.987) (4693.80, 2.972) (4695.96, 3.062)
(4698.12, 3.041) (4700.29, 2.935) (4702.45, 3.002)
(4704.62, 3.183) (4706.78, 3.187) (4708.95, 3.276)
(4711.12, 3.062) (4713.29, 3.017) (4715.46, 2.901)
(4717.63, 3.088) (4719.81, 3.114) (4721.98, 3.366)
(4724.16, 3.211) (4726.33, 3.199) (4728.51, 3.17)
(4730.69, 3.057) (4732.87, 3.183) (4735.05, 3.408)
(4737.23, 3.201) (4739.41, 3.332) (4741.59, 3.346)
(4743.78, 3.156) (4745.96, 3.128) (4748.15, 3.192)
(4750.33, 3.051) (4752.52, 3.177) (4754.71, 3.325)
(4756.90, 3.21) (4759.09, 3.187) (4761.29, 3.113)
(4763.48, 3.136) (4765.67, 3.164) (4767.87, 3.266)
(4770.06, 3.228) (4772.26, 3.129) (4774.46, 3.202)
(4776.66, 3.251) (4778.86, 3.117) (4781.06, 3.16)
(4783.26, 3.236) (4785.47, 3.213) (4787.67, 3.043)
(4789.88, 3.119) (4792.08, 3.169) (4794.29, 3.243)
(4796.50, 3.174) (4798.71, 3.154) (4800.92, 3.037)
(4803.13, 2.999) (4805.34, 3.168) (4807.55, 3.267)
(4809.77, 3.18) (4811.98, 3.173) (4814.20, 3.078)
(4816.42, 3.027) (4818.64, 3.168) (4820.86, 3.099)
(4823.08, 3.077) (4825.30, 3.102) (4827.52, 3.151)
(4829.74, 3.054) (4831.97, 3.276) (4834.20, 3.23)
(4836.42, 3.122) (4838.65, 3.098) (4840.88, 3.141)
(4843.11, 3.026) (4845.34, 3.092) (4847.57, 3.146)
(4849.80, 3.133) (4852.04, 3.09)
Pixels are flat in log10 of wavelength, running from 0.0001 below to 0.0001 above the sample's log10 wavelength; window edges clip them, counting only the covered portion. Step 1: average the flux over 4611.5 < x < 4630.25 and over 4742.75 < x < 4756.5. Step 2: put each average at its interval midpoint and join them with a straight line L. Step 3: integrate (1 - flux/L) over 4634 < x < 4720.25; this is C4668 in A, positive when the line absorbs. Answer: 2.3 A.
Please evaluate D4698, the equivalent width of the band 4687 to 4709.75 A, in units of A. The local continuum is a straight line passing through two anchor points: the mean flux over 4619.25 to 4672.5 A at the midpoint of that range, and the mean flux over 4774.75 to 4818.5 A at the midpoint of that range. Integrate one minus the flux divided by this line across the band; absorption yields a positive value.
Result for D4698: 0.8 A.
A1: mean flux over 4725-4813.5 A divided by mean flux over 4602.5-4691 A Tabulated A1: 1.0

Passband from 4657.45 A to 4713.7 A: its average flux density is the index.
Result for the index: 3.15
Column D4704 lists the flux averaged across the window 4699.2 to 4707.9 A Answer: 3.08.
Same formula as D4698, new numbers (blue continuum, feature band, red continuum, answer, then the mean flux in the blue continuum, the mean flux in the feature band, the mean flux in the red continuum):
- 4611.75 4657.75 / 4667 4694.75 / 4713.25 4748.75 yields 0.4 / 3.27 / 3.18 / 3.19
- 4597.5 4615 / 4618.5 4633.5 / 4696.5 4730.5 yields 0.1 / 3.33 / 3.27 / 3.11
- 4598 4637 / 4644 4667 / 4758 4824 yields 0.1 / 3.31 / 3.25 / 3.15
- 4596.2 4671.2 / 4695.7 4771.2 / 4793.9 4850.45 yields 0.7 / 3.27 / 3.16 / 3.13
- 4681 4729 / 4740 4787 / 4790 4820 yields -0.9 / 3.12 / 3.19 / 3.14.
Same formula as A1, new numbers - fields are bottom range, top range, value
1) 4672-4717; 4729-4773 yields 1.03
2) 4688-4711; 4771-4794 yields 1.03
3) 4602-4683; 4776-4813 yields 0.97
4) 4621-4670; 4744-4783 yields 0.98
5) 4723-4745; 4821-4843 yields 0.97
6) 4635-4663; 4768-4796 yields 0.99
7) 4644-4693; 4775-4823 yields 0.98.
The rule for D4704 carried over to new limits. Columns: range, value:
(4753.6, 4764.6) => 3.19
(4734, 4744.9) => 3.29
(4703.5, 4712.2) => 3.18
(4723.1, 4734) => 3.16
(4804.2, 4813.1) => 3.2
